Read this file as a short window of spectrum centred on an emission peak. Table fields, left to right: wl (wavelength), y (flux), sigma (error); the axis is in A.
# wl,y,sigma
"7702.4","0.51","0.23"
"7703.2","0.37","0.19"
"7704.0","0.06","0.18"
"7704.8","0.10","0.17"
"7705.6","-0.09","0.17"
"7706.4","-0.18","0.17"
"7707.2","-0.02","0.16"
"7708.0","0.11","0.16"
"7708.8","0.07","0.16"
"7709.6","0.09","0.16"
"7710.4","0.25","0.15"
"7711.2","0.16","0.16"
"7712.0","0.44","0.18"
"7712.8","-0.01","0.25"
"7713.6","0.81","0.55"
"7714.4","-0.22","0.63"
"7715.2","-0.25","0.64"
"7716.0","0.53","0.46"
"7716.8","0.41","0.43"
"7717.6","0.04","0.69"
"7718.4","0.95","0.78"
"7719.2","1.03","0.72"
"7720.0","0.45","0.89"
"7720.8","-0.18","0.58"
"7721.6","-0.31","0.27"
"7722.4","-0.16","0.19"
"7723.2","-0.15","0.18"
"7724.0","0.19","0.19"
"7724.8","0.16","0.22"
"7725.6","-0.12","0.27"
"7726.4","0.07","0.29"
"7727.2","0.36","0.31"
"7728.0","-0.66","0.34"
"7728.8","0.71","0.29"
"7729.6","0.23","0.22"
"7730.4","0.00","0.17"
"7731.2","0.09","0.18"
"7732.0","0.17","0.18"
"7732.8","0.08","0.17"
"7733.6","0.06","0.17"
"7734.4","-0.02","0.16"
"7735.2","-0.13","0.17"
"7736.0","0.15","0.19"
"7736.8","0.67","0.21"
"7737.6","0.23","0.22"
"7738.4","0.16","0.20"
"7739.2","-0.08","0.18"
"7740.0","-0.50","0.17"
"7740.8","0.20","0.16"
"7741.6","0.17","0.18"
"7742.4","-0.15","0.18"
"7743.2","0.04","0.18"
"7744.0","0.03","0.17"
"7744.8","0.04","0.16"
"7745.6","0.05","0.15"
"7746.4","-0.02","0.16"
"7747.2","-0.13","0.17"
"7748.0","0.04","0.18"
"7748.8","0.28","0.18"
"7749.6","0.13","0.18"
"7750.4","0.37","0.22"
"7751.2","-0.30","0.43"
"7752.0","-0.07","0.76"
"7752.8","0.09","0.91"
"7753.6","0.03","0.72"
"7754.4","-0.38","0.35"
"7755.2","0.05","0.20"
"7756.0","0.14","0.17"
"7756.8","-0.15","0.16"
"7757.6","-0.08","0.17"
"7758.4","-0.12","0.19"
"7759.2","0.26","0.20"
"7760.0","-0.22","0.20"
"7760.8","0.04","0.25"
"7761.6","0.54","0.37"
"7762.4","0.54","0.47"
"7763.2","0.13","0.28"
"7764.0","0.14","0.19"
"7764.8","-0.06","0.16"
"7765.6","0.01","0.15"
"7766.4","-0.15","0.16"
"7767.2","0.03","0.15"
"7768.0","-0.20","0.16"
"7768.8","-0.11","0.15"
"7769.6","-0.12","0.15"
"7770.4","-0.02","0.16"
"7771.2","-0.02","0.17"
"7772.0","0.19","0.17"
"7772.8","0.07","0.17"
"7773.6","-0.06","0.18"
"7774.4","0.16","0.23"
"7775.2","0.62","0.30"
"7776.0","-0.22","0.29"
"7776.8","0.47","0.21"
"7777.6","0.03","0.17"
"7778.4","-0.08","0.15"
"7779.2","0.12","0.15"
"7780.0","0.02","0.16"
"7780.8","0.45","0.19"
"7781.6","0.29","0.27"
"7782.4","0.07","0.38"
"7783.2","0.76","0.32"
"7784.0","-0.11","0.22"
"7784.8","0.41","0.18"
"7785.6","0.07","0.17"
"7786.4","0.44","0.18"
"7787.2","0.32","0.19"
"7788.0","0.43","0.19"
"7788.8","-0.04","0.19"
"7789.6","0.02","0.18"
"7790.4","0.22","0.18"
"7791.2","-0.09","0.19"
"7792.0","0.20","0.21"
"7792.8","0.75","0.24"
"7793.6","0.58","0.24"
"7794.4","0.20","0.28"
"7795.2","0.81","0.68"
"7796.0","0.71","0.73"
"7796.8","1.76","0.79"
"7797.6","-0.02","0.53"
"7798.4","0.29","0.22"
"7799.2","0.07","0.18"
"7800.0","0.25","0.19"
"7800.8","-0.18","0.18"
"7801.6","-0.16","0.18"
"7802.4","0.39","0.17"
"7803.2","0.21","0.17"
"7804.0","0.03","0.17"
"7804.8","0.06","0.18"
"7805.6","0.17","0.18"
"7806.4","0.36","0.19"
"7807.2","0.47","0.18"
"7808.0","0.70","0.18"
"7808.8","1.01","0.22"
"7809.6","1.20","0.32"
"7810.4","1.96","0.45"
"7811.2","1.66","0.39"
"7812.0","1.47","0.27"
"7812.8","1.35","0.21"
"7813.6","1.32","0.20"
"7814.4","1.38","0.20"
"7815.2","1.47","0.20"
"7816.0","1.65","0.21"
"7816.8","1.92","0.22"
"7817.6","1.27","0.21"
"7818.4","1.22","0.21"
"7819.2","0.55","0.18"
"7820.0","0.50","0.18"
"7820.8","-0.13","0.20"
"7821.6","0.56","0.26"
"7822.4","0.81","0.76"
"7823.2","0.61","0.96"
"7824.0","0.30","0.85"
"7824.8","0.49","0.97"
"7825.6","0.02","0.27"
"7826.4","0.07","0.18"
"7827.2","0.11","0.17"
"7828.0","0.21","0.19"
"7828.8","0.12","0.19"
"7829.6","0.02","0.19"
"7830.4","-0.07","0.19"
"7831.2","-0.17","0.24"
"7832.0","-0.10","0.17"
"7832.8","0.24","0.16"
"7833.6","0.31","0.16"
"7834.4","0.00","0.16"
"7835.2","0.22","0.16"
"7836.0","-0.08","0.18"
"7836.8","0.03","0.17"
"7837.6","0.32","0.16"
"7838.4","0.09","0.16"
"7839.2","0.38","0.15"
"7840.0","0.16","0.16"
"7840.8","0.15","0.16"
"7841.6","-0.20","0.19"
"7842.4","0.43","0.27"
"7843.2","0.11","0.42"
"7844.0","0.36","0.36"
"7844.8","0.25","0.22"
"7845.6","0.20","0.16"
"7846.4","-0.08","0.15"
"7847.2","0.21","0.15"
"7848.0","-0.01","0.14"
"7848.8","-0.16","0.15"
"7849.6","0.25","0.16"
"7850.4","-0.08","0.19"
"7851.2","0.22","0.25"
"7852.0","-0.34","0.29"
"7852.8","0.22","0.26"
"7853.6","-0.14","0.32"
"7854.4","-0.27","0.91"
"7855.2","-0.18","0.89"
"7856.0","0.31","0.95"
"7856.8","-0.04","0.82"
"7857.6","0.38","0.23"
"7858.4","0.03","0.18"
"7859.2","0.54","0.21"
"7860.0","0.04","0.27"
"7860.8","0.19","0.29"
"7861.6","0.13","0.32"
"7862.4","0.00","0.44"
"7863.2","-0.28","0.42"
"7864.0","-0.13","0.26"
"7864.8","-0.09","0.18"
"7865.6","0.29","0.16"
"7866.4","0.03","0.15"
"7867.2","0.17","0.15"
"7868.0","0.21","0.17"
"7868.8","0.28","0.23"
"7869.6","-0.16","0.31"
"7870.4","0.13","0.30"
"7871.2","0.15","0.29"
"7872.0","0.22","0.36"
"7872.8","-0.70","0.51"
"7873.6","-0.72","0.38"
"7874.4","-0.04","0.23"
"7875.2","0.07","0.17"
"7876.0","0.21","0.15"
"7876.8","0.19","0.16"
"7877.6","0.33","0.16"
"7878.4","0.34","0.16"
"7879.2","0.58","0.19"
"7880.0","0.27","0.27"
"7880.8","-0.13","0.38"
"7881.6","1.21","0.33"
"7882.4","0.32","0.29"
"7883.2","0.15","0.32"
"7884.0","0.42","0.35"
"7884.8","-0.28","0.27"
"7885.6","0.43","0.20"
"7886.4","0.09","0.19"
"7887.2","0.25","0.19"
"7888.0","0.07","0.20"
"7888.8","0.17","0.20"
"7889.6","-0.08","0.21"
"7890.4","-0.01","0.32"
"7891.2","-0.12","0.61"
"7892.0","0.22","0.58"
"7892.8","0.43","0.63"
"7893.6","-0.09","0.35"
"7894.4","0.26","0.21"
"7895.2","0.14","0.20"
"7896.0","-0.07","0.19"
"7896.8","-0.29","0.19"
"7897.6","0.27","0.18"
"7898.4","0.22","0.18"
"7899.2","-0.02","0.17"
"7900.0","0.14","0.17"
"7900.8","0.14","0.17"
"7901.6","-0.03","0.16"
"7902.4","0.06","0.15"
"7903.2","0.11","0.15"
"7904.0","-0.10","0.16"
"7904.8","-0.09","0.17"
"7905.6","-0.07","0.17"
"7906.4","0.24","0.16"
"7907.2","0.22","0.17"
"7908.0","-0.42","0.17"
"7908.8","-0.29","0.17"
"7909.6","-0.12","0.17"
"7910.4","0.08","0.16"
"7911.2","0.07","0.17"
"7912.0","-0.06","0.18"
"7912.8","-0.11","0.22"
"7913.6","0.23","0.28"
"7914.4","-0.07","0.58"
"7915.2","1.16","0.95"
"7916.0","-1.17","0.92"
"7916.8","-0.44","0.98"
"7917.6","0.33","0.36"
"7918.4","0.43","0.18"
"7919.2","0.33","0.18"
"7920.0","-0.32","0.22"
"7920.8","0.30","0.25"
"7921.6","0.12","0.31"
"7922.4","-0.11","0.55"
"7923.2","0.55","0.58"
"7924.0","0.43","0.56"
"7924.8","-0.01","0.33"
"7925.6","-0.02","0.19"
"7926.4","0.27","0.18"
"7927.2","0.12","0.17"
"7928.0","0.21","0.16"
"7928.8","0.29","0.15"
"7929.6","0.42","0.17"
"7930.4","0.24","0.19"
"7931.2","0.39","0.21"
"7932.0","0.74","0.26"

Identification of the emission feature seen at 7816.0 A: [O II]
